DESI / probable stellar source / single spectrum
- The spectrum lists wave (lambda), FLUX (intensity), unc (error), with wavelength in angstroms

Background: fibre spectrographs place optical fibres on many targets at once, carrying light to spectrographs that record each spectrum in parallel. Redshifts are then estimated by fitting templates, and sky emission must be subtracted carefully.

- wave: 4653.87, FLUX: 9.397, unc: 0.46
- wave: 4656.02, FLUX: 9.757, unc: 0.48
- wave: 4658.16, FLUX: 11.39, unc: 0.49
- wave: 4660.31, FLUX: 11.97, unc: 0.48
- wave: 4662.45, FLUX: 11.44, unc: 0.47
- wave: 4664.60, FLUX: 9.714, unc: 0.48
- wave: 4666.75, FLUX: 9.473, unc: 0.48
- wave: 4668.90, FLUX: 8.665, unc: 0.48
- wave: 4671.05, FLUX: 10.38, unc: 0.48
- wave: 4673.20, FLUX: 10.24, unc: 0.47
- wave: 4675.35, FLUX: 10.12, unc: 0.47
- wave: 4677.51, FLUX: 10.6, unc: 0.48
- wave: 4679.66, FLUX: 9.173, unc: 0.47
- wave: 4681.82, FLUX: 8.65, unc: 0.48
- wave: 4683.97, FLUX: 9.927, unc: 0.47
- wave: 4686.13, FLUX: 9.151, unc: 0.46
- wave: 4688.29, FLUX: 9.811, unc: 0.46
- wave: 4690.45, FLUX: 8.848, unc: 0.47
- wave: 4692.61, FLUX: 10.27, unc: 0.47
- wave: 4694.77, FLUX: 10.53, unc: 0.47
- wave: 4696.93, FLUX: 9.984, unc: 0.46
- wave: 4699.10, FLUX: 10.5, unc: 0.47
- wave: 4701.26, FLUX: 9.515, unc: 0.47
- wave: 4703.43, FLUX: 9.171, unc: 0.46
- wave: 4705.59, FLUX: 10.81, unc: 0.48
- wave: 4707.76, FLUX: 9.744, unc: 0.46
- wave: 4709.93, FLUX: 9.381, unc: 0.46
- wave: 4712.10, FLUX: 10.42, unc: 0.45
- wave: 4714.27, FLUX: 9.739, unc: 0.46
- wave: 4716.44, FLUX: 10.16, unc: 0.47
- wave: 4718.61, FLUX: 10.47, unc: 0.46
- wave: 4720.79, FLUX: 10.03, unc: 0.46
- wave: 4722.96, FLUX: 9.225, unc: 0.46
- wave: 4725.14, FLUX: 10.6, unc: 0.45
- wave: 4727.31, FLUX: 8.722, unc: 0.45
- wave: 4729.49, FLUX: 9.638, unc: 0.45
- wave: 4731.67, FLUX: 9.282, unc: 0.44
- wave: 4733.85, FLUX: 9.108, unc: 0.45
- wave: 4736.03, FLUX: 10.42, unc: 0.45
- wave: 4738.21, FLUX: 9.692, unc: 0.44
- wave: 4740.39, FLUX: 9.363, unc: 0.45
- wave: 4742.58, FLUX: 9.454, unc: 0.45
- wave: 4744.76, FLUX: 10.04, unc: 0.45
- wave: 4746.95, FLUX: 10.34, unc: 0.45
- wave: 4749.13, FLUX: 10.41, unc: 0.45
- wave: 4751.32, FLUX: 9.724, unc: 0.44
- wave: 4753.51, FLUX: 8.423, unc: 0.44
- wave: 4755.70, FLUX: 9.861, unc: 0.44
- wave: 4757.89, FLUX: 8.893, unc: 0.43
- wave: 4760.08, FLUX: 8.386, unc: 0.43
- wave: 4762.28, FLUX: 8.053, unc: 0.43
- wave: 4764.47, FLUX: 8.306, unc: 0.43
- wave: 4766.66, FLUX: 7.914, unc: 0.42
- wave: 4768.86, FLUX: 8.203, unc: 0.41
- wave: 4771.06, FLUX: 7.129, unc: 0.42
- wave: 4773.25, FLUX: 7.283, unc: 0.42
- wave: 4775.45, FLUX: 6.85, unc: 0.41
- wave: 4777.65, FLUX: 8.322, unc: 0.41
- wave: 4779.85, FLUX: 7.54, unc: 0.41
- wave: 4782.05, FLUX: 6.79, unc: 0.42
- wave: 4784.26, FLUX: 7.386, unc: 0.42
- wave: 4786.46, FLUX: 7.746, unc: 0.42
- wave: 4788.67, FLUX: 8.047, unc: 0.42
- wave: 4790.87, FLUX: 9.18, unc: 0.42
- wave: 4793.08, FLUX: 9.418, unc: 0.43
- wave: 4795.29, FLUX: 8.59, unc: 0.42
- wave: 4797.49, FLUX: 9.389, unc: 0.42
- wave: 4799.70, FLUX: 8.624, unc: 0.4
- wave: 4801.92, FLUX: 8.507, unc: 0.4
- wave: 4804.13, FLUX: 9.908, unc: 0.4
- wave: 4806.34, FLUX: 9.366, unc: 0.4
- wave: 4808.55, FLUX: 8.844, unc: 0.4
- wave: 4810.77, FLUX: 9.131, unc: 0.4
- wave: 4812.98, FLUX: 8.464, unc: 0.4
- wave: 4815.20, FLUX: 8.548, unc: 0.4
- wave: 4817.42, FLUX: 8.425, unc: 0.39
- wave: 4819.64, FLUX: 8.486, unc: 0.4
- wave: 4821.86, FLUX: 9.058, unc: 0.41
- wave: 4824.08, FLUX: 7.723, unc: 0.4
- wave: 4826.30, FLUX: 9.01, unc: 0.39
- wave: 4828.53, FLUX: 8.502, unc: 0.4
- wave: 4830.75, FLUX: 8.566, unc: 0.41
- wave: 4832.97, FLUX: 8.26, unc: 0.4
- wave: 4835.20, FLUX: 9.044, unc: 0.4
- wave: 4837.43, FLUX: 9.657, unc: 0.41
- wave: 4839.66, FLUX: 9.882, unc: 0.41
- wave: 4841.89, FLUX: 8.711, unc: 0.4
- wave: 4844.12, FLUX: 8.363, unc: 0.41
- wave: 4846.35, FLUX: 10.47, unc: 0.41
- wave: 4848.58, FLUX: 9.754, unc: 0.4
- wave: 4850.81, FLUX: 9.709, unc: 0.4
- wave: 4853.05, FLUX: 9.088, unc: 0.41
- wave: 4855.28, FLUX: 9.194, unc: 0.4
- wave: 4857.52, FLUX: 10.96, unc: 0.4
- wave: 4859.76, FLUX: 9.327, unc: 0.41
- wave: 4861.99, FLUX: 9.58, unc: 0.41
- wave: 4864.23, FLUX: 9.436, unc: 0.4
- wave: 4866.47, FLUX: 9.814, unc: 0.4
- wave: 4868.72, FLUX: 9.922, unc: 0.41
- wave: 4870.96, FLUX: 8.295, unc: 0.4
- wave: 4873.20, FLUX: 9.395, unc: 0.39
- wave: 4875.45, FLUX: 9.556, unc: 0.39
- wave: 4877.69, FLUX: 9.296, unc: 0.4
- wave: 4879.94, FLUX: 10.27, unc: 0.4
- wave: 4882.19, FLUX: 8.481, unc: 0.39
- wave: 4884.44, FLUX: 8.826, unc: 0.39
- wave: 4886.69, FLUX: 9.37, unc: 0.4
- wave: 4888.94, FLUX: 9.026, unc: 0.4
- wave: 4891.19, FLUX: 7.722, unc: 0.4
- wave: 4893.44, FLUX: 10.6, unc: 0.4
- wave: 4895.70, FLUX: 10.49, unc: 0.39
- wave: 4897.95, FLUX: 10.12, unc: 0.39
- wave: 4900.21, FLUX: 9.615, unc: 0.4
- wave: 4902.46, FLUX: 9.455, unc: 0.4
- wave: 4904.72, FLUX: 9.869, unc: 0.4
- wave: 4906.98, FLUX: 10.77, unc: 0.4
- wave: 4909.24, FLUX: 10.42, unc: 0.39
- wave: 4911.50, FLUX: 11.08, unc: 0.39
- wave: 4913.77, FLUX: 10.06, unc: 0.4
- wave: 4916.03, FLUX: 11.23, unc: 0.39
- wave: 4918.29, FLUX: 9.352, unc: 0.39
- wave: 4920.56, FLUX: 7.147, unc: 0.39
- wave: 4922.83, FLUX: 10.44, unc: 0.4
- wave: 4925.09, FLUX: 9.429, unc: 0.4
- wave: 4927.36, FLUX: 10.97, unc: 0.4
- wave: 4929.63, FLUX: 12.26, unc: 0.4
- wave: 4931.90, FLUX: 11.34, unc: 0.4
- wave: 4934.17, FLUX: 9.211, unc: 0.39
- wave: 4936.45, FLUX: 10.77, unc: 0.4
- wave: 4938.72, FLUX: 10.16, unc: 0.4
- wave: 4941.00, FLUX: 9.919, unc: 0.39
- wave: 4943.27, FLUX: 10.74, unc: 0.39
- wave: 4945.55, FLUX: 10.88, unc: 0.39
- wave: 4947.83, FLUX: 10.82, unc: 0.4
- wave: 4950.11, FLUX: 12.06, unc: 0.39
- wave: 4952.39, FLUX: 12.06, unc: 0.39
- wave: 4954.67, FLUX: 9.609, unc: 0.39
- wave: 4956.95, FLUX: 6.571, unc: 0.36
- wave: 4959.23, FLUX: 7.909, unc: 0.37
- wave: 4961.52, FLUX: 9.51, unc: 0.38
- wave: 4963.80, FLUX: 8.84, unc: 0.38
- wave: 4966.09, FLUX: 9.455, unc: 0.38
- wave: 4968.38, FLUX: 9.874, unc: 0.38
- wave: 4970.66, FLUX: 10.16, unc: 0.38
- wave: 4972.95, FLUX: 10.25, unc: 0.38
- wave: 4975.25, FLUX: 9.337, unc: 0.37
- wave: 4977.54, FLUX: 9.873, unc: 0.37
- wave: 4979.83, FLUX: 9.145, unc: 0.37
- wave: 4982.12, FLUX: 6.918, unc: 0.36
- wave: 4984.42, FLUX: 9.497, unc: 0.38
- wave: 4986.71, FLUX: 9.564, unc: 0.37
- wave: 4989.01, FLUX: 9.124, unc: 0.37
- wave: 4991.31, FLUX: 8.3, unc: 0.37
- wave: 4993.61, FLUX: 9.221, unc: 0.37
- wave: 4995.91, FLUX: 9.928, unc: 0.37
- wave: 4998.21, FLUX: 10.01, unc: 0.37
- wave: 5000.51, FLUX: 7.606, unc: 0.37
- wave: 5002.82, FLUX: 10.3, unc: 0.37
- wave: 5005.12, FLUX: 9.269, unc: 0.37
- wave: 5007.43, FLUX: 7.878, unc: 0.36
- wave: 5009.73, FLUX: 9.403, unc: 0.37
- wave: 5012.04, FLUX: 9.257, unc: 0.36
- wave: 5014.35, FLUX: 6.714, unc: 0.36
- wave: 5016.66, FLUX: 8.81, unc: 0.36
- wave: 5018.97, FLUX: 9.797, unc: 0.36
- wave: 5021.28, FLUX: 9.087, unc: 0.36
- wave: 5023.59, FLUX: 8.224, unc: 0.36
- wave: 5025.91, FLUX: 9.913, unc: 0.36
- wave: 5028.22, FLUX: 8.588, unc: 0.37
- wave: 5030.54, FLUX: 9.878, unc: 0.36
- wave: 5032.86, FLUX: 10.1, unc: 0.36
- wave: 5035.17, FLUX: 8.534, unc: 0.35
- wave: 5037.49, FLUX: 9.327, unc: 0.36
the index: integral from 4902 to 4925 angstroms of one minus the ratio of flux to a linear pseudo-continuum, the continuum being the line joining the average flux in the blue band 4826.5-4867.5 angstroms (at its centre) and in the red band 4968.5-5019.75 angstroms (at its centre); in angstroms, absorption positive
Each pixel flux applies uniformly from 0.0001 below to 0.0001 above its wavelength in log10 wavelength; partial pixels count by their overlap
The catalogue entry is -1.8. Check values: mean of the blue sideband 9.34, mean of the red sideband 9.12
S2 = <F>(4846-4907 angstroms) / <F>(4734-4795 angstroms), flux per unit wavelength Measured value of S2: 1.1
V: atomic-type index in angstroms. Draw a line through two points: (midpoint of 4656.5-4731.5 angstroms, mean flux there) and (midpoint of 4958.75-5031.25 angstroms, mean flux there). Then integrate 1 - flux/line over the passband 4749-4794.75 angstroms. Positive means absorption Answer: 7.0 angstroms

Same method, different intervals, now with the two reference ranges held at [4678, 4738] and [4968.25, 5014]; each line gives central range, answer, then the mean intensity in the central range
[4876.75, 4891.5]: 0.53 angstroms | 9.06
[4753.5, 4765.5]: 1.22 angstroms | 8.67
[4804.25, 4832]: 2.38 angstroms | 8.72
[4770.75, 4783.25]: 2.97 angstroms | 7.33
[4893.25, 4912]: -1.72 angstroms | 10.2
